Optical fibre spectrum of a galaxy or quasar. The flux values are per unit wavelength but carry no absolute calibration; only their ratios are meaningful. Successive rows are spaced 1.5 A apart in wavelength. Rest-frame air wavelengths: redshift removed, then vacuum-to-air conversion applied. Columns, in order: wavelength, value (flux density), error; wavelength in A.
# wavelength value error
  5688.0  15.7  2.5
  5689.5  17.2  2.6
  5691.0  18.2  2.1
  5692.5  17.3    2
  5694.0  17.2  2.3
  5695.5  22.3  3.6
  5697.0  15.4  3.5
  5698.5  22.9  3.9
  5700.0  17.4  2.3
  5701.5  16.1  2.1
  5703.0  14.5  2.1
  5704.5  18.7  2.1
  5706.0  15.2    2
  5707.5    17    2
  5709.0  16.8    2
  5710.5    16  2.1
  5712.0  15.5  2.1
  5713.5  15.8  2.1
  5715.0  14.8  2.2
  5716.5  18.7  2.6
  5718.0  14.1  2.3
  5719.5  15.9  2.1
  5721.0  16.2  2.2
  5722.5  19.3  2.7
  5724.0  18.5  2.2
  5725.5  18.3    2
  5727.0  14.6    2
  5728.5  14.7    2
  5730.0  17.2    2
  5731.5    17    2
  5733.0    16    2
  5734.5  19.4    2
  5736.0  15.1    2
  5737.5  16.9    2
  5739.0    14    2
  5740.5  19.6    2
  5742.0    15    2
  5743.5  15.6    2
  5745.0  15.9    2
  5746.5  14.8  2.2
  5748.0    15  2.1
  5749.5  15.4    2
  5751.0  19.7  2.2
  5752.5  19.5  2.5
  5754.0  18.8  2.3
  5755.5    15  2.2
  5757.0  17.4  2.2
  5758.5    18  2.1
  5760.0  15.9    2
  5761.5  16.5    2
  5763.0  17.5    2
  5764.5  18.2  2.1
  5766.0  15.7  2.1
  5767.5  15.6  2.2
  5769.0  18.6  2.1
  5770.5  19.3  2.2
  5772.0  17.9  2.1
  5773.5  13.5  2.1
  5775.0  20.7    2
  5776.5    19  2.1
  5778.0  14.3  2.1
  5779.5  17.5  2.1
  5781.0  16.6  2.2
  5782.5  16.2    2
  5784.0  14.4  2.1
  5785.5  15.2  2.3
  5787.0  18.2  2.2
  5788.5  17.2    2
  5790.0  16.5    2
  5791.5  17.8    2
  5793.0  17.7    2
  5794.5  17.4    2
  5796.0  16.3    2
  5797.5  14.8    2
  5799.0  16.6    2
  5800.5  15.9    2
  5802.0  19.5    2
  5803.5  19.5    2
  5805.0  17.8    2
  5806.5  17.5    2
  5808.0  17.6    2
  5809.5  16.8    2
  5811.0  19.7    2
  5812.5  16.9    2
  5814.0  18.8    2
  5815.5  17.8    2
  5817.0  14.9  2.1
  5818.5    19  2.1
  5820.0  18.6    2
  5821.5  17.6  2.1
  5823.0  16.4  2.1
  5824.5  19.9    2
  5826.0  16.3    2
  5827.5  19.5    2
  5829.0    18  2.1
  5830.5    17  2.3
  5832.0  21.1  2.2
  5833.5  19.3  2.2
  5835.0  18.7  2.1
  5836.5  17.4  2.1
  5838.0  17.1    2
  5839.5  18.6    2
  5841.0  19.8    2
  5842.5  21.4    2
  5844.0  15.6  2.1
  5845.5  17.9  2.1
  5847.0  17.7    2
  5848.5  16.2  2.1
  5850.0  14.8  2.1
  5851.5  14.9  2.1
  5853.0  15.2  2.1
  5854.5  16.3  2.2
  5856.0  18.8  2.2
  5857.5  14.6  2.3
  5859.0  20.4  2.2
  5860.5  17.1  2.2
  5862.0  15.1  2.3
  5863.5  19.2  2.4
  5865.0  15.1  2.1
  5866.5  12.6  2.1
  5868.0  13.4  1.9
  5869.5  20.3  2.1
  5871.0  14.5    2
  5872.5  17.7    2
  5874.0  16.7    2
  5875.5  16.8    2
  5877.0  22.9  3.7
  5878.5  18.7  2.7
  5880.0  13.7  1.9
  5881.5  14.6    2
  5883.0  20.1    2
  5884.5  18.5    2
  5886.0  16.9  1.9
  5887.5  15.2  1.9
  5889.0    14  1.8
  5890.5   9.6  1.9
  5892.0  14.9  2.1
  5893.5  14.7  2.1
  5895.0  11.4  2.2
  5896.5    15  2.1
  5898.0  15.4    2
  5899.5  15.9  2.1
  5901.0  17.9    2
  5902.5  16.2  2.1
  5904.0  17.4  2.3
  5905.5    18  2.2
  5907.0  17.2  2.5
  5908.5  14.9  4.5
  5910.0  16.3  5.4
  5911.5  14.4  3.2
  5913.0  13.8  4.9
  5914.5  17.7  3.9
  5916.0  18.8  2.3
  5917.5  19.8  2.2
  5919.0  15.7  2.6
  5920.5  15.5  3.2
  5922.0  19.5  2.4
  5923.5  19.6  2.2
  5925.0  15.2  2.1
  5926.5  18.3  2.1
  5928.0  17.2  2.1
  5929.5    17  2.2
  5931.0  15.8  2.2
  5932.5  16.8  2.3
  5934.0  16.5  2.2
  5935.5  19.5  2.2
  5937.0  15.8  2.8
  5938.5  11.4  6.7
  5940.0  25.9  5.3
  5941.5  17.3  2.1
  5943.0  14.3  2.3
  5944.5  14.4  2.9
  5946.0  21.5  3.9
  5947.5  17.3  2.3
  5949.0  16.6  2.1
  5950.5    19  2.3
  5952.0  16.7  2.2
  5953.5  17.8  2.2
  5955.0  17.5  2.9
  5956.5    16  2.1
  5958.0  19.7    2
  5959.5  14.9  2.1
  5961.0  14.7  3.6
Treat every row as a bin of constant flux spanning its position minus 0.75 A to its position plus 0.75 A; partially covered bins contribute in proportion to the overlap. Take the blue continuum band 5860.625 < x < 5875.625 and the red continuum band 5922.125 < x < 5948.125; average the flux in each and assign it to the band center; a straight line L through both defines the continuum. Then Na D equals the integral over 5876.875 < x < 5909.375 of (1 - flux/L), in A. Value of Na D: 1.3 A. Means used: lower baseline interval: 16.2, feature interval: 15.9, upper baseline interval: 17.3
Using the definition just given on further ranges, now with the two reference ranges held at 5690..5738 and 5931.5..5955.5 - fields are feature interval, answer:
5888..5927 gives 2.9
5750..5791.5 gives -0.2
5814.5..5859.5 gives -1.3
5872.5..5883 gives -0.1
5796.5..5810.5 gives -0.2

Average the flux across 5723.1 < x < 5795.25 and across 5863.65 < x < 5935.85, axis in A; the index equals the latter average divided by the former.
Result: 1.0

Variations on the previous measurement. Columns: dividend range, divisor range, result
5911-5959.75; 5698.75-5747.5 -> 1.05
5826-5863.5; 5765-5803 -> 1.04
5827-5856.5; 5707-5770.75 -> 1.06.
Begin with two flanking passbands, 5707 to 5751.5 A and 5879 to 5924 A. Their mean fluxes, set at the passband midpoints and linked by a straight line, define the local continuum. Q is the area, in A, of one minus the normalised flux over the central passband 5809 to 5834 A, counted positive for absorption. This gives -2.9 A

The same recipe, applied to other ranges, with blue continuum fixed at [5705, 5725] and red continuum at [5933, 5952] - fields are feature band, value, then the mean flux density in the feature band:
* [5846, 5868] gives 1.12 A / 16.2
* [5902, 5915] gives 0.83 A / 16.2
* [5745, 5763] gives -0.25 A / 16.9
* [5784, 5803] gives -0.05 A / 16.9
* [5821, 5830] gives -0.52 A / 17.9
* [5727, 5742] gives 0.10 A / 16.5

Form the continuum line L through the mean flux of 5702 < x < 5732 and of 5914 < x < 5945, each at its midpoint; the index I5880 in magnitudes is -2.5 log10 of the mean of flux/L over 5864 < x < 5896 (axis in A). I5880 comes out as 0.081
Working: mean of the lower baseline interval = 16.4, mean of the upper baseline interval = 17.3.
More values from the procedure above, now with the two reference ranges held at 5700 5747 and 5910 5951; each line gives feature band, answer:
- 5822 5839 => -0.09 mag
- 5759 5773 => -0.04 mag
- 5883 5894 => 0.12 mag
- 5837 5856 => -0.02 mag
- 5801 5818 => -0.07 mag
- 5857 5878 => 0.00 mag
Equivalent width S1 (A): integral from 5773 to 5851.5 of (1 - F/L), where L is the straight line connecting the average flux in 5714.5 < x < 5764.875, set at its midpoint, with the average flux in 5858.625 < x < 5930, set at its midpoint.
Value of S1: -4.28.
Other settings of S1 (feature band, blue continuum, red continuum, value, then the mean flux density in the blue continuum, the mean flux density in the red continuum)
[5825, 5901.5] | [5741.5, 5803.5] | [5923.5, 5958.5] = 1.57 A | 16.9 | 17.3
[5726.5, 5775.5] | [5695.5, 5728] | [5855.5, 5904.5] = -0.22 A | 16.9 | 16.2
